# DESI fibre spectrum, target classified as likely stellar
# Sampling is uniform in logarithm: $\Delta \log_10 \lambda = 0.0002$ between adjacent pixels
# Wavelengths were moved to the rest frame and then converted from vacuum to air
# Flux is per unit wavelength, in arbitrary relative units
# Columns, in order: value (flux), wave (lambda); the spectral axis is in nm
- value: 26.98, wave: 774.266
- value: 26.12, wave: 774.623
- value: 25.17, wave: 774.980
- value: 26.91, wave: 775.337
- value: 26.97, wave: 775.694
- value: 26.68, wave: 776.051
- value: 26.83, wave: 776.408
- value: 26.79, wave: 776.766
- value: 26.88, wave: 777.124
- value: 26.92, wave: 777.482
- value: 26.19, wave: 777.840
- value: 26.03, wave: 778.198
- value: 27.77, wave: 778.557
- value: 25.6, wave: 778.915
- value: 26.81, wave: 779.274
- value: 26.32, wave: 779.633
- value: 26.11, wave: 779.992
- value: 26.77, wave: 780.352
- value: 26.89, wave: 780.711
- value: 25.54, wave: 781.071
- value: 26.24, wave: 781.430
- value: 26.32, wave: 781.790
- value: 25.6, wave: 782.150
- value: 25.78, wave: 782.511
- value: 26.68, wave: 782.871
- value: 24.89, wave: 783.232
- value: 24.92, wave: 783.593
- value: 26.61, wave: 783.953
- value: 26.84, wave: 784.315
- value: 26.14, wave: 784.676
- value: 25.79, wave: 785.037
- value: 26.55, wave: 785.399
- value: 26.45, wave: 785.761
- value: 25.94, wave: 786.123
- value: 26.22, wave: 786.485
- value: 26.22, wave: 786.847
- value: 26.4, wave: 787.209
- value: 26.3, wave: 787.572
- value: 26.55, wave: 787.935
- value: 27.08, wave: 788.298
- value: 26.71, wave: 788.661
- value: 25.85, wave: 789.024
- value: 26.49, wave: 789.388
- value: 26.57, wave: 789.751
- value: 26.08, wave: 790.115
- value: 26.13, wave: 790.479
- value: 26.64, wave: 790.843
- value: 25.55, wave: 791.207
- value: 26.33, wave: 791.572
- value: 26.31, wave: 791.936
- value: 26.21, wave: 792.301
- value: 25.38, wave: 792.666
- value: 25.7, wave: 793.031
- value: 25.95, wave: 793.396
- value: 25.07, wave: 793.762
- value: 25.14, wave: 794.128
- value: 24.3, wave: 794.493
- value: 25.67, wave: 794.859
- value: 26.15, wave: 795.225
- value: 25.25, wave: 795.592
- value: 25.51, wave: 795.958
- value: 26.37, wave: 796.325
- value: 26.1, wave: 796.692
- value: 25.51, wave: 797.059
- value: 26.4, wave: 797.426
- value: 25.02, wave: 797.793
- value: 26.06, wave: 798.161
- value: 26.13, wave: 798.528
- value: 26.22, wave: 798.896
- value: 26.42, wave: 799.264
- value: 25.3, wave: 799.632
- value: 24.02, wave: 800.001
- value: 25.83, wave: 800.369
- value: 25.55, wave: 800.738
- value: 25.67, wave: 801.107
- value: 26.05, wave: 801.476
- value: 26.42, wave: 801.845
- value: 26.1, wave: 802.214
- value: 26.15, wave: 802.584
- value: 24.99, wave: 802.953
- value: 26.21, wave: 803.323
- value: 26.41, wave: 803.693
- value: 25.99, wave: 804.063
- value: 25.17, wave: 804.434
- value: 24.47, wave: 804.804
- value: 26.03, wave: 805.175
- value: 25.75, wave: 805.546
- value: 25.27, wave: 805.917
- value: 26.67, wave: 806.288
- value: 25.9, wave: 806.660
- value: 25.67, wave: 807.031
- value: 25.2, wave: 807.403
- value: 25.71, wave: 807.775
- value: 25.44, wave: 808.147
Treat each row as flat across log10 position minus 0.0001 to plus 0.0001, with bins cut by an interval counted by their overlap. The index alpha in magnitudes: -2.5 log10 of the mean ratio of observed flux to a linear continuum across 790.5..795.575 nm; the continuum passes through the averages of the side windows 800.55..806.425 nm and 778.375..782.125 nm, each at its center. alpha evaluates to 0.01 mag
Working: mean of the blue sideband 26.4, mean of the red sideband 25.8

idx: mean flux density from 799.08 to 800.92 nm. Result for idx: 25.4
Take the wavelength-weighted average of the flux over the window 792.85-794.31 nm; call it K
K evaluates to 25.5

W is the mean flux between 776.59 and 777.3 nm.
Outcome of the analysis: 26.8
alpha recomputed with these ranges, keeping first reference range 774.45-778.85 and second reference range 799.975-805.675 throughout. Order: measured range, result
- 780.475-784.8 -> 0.01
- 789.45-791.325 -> 0.00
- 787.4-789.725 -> -0.01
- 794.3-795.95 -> 0.03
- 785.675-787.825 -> 0.00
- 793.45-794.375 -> 0.04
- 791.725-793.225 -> 0.01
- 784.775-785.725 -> 0.00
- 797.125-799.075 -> 0.00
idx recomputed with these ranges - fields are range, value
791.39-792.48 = 26.3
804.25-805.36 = 25.2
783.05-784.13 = 25.5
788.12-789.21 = 26.5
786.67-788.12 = 26.4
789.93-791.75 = 26.1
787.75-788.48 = 26.8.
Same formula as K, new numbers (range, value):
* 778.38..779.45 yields 26.7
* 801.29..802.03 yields 26.3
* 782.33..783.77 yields 25.6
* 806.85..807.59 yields 25.4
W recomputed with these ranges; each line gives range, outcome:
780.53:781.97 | 26.3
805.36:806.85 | 25.9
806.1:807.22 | 26.1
